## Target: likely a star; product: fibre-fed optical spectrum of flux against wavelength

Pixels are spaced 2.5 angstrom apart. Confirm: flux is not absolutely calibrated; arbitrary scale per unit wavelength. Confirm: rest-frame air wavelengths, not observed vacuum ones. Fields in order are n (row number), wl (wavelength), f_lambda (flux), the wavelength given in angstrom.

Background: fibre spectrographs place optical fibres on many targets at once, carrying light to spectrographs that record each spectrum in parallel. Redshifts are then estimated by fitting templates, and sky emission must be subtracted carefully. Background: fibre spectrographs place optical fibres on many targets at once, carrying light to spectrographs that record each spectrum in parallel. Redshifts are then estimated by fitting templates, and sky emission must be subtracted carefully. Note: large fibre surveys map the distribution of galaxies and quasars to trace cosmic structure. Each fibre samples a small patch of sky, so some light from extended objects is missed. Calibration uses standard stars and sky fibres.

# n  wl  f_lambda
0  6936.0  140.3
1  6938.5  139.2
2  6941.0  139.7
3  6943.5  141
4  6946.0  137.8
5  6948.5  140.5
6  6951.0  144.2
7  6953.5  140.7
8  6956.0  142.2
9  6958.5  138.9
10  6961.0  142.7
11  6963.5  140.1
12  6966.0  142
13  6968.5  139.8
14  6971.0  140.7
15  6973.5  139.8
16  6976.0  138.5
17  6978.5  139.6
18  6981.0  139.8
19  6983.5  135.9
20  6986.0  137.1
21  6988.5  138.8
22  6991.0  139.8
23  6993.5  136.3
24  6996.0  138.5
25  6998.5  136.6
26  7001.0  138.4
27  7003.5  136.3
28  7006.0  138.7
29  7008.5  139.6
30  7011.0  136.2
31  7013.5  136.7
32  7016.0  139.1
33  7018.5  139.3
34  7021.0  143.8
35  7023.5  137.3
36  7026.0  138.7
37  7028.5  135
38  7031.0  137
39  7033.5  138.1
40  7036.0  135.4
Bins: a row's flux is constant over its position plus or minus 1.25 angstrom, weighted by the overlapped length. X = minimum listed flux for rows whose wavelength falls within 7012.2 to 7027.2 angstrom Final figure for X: 136.7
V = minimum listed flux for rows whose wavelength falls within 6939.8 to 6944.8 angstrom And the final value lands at 139.7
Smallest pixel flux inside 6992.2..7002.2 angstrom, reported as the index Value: 136.3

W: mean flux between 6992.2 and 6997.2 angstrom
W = 137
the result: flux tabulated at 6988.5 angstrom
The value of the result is 138.8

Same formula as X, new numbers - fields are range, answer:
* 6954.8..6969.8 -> 138.9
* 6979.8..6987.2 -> 135.9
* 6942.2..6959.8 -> 137.8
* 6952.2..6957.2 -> 140.7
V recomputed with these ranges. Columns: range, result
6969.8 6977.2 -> 138.5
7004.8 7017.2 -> 136.2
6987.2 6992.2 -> 138.8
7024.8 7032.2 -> 135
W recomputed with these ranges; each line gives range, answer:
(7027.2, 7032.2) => 136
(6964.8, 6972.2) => 141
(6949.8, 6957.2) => 142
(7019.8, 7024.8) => 140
